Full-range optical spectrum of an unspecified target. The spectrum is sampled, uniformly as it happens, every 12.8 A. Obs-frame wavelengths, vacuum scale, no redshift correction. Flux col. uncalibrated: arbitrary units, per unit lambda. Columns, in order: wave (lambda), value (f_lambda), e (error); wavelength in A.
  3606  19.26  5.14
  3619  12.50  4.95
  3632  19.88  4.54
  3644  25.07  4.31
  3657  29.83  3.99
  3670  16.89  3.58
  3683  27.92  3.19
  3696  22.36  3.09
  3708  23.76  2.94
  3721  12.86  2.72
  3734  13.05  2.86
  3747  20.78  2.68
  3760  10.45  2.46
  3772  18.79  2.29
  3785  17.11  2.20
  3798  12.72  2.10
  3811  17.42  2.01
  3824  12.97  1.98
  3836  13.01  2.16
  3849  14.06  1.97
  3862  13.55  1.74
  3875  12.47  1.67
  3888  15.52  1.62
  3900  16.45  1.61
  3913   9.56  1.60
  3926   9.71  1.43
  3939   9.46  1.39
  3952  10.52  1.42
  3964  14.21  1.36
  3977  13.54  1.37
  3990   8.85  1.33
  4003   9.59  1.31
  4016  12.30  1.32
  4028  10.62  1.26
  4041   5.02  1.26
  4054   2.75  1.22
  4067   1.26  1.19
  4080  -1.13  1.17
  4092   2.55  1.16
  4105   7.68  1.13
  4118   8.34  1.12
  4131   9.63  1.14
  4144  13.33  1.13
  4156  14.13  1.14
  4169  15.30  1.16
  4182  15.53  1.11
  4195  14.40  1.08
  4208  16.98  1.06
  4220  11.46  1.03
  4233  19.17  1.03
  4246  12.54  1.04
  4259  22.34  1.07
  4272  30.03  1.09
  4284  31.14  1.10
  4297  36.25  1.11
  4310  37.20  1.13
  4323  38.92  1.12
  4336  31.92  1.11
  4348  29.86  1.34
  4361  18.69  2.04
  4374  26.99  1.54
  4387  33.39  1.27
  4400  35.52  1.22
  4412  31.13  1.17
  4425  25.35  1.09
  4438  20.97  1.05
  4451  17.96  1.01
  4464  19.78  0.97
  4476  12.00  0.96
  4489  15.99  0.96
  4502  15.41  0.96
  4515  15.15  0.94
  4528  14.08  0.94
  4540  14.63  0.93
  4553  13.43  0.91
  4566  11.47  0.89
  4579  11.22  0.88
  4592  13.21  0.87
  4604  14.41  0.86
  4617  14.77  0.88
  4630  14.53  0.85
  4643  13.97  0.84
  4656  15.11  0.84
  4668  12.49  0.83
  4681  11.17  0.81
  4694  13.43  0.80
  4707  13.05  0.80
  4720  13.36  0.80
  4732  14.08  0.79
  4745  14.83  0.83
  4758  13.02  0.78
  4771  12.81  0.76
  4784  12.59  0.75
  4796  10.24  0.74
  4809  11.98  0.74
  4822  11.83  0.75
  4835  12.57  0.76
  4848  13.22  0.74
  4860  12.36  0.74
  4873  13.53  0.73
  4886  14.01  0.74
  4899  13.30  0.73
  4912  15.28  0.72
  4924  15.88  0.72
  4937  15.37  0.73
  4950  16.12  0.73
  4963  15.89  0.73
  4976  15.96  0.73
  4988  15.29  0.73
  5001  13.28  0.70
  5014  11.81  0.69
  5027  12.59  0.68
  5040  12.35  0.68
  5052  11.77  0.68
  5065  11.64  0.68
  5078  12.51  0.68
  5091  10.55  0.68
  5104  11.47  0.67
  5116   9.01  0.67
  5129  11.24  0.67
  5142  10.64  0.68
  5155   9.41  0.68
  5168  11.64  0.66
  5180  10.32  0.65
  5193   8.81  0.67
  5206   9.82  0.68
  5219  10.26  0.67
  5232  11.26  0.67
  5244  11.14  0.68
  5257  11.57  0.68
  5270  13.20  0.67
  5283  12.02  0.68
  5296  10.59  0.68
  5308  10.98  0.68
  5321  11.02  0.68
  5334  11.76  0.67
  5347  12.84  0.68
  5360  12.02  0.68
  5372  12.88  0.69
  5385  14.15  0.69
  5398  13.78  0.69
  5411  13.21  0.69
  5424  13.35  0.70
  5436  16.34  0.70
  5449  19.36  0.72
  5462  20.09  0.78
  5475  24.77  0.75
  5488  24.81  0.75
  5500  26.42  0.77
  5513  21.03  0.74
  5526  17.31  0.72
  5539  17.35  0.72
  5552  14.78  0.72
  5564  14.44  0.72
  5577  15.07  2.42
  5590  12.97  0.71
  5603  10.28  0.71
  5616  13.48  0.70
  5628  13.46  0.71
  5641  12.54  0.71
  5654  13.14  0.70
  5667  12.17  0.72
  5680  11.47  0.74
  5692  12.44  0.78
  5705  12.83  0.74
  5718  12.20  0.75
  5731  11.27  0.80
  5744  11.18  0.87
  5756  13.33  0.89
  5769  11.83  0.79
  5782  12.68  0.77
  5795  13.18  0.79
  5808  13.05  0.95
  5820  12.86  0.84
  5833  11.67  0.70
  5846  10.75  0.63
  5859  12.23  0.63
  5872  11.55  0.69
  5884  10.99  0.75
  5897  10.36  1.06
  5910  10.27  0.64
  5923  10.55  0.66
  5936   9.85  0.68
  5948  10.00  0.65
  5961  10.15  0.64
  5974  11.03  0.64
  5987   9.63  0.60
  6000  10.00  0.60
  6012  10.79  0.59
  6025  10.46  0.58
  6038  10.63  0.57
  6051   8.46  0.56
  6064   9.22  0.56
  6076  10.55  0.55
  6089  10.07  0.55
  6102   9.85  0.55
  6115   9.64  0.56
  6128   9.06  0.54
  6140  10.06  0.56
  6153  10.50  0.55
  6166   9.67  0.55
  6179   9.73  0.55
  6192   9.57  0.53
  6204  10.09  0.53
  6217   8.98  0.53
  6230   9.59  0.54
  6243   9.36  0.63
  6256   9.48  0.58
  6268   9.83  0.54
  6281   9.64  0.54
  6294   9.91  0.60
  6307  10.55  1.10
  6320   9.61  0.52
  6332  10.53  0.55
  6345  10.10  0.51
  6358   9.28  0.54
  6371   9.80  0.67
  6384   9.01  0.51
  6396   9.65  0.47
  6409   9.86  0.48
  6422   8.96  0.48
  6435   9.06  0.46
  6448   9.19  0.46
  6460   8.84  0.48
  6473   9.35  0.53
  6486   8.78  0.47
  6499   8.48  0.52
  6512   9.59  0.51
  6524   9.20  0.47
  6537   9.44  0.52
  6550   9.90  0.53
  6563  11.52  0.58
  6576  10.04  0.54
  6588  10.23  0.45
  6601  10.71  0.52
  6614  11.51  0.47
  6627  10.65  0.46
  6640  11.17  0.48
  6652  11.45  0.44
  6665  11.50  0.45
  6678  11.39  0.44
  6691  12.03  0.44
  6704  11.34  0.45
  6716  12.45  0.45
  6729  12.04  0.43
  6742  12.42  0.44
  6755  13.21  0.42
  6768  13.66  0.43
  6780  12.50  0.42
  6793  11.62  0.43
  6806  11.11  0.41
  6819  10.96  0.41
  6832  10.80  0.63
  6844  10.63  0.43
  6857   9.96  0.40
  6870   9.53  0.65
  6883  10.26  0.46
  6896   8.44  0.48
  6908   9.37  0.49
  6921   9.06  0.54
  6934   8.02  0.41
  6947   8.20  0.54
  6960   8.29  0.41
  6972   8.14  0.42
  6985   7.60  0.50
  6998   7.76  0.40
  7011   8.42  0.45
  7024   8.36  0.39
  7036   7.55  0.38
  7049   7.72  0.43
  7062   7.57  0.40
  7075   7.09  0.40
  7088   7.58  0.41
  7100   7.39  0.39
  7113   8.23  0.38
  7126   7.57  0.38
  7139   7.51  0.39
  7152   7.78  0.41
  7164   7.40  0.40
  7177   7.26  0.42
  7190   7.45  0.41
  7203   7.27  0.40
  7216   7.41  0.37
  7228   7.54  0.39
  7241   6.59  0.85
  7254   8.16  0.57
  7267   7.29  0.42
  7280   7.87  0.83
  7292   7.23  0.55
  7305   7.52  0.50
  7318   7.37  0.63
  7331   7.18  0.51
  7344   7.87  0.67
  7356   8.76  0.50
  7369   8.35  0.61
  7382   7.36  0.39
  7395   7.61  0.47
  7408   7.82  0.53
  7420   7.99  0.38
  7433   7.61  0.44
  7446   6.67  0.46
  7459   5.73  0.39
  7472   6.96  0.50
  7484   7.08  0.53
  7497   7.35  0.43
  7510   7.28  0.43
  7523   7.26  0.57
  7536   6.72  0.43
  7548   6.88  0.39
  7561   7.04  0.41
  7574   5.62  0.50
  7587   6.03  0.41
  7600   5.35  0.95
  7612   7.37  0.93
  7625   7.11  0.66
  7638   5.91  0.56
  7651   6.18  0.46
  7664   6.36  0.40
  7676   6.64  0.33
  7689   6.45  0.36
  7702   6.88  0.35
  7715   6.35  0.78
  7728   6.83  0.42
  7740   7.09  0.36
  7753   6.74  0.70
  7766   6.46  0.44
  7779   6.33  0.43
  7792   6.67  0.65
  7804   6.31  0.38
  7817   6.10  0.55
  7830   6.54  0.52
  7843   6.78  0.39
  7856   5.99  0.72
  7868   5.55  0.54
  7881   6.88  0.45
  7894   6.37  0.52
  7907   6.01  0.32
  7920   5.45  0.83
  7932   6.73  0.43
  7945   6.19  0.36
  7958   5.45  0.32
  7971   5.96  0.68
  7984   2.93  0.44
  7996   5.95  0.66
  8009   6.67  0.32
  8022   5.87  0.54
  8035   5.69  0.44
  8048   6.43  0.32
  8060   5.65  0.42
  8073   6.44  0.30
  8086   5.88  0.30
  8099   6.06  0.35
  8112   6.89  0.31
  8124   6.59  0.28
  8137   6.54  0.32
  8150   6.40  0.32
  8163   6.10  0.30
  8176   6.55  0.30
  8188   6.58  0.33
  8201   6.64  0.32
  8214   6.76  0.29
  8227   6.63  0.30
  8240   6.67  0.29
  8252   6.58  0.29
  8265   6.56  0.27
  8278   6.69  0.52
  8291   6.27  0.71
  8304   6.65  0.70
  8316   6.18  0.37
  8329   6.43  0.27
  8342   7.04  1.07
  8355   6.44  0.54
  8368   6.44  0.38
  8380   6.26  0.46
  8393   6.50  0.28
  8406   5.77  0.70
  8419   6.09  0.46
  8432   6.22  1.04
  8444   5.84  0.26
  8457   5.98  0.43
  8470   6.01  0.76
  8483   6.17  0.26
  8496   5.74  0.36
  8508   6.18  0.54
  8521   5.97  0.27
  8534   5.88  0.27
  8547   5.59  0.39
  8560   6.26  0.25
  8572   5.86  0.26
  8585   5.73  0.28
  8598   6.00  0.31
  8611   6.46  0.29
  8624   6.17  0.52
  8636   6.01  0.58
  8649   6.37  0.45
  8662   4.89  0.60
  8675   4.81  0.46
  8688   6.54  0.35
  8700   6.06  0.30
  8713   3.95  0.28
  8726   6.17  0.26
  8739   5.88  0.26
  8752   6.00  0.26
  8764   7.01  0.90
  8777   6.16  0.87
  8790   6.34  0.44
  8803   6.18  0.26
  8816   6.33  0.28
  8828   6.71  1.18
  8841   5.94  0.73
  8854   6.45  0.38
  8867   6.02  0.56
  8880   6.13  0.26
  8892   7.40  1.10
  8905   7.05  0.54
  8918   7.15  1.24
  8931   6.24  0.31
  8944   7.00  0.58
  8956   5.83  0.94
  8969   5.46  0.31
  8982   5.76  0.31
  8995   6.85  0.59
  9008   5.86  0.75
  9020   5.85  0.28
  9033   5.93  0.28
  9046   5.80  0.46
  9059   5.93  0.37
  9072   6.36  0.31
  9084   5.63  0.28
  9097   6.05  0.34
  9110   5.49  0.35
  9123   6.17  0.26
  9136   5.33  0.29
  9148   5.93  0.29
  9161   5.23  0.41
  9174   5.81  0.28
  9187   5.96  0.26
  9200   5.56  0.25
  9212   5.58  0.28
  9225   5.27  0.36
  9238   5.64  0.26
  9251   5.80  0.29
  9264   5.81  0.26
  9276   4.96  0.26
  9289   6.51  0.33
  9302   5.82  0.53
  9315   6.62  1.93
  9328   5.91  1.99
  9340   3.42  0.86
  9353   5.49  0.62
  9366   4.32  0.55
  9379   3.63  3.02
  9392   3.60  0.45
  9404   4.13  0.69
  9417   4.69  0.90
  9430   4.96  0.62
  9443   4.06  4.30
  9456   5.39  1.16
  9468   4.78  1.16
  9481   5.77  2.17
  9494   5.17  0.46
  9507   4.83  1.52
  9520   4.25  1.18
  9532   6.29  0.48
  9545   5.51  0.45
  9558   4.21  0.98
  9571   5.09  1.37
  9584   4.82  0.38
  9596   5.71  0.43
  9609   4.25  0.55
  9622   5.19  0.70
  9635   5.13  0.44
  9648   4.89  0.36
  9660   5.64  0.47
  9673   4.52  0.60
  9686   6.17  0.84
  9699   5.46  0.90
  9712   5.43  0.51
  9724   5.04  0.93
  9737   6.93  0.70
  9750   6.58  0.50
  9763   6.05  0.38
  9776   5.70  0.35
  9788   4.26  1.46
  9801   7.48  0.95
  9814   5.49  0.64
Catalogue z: 2.54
